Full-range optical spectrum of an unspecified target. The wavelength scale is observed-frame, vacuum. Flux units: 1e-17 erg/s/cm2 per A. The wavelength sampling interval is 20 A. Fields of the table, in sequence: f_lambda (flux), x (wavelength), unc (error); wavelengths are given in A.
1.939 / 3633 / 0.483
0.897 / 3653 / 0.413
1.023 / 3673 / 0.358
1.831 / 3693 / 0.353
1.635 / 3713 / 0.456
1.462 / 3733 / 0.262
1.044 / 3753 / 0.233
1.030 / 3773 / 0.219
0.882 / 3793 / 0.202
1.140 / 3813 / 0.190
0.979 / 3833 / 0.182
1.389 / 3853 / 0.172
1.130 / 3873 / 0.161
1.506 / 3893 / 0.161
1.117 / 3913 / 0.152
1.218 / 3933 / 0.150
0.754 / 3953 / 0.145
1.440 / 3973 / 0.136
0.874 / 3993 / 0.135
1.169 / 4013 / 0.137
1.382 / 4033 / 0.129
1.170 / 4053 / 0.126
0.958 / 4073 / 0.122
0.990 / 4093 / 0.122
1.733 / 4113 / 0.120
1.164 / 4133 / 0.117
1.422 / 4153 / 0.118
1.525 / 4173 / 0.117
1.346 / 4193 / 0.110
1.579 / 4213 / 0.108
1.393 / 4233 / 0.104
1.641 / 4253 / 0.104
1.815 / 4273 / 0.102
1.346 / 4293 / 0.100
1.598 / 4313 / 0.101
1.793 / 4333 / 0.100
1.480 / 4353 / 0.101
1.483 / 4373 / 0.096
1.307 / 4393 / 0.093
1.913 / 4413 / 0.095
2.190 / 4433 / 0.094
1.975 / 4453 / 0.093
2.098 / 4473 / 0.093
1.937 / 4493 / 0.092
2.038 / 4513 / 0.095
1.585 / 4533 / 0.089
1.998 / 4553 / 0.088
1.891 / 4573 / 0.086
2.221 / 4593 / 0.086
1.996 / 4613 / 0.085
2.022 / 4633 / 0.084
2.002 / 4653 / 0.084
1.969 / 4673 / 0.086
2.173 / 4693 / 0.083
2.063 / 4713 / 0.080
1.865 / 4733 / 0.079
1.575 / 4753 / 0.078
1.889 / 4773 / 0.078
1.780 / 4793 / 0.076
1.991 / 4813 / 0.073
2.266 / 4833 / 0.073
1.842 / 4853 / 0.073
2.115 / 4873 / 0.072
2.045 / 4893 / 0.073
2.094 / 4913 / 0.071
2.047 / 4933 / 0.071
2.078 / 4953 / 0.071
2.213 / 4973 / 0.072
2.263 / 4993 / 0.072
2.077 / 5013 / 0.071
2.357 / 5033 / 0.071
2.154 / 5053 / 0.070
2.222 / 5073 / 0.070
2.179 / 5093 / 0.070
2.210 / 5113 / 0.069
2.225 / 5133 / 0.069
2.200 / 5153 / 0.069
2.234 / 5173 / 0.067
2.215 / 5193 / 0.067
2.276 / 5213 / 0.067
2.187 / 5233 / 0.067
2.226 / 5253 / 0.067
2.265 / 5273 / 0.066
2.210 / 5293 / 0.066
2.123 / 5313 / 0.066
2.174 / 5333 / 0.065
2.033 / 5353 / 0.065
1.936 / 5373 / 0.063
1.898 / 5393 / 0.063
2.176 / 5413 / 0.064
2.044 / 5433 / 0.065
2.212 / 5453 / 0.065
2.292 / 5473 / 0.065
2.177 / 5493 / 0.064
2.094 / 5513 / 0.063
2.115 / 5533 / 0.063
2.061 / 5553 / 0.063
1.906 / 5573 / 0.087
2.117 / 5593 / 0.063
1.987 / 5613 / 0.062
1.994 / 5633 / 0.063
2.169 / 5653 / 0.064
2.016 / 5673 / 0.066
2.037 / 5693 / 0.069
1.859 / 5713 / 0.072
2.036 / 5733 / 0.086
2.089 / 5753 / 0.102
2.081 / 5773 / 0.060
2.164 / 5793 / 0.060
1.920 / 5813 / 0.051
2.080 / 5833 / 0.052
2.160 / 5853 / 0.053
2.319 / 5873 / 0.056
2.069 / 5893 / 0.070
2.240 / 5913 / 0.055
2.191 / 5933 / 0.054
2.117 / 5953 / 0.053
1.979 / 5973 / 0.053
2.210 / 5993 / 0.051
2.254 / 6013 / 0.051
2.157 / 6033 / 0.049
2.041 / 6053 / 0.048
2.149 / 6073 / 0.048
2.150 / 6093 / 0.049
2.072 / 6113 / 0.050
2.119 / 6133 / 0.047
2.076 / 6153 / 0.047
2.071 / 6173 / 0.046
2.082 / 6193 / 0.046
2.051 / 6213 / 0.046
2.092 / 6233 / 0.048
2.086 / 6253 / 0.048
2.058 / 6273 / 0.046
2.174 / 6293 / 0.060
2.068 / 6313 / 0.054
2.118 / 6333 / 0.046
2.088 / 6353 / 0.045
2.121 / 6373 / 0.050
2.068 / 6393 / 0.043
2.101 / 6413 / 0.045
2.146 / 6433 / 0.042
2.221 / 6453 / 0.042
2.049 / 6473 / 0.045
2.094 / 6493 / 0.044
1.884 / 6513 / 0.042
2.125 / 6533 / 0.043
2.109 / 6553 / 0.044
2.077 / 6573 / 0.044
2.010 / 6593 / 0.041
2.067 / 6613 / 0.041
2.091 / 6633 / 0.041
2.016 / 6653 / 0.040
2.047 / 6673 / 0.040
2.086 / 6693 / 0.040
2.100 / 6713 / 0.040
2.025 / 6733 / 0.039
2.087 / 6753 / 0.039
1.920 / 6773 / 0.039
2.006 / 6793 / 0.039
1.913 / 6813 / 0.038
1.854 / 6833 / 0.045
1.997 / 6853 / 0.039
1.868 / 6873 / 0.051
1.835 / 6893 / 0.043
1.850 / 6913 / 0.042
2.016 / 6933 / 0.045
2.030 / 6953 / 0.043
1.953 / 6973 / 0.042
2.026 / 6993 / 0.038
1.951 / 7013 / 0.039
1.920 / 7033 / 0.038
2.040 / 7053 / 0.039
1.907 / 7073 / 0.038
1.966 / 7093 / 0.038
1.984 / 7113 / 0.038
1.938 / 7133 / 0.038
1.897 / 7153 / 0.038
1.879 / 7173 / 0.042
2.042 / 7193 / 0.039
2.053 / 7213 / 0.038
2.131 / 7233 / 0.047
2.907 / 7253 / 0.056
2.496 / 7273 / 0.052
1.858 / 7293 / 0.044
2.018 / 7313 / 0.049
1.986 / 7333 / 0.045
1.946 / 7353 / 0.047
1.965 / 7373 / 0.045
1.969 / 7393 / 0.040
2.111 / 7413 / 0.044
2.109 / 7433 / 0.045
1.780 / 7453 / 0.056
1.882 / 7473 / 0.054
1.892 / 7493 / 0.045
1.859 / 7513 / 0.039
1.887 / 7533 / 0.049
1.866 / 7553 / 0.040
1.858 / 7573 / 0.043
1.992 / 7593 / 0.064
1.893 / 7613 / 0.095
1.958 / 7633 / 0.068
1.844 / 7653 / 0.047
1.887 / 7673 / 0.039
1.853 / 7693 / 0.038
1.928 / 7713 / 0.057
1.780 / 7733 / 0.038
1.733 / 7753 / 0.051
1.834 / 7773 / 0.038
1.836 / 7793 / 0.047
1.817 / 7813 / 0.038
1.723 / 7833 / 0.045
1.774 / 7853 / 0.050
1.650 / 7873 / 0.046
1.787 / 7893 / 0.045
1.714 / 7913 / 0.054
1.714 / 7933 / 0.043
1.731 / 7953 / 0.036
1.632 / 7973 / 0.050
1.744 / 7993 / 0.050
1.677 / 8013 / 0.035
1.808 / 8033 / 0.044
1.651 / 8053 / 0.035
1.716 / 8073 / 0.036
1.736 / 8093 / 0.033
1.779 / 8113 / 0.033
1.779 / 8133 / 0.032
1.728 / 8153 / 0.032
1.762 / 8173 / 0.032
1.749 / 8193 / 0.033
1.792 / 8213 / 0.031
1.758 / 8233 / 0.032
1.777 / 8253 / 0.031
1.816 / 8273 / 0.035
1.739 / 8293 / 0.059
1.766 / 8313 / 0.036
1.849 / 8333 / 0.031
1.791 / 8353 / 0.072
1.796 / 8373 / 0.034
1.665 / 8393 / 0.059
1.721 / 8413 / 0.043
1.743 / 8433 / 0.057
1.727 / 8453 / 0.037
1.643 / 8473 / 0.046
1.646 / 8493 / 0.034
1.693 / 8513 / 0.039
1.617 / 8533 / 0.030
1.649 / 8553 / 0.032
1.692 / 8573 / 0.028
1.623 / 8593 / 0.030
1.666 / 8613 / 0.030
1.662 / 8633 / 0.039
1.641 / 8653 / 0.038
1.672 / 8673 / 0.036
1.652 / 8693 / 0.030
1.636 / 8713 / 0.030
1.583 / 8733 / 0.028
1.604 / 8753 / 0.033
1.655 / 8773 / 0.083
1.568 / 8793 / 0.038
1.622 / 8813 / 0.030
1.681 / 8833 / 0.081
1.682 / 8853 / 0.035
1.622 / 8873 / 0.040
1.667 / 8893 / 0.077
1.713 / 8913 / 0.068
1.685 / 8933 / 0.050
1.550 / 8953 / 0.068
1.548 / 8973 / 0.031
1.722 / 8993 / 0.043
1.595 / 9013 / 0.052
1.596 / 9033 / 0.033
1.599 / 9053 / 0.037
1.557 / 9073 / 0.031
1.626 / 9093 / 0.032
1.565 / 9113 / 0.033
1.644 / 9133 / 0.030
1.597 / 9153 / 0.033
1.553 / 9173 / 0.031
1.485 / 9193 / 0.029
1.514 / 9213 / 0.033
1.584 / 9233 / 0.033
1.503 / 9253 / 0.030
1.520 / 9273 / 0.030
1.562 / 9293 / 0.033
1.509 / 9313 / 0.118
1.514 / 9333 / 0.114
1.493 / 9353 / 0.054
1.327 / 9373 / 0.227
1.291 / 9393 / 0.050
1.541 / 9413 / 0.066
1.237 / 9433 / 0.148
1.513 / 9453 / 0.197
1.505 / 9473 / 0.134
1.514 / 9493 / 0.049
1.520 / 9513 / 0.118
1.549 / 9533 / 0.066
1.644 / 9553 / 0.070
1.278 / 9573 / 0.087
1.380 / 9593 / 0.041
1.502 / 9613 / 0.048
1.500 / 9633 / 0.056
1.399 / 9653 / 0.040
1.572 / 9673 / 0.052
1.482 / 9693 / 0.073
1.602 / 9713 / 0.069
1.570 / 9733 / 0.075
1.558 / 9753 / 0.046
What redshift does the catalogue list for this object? 0.105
